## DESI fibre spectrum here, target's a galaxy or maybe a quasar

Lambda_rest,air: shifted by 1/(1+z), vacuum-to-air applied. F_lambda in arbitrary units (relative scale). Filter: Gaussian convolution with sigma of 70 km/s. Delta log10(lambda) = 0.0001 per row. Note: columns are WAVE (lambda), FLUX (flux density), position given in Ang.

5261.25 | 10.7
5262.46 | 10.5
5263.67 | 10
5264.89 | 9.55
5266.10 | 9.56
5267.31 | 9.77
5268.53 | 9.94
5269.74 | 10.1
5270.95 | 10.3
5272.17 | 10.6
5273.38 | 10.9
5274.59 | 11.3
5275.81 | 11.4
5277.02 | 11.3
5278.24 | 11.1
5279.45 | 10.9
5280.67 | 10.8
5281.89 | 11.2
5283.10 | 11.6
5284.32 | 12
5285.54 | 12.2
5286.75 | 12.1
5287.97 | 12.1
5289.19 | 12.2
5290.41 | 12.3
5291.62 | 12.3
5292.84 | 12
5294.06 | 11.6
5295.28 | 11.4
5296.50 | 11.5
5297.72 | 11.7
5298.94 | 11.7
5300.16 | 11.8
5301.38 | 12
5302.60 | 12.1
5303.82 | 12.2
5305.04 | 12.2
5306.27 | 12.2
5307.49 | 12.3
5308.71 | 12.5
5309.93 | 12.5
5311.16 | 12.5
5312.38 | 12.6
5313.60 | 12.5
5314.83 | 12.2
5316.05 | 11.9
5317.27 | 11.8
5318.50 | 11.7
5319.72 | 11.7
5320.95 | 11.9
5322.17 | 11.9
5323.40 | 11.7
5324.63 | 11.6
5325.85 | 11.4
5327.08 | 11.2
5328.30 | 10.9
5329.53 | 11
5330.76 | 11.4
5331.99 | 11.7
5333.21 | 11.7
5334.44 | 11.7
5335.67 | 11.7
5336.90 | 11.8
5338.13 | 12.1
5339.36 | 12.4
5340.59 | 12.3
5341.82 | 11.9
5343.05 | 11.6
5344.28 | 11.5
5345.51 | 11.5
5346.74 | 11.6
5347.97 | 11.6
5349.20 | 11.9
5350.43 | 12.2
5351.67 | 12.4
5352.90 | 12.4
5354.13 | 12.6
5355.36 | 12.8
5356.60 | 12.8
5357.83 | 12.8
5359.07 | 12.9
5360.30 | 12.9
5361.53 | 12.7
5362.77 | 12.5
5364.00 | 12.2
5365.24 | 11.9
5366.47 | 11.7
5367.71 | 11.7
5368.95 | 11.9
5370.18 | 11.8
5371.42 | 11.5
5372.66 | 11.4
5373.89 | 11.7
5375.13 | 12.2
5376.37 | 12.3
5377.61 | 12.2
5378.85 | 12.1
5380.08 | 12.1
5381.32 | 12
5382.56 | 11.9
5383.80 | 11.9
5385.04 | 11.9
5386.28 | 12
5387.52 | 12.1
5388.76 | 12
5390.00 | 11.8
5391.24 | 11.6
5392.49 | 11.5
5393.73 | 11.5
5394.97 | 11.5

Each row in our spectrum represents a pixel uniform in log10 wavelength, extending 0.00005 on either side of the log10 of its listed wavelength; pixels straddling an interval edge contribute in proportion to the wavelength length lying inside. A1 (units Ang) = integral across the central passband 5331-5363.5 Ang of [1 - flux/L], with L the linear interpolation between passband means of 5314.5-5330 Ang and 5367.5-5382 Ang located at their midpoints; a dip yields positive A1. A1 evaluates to -1.08 Ang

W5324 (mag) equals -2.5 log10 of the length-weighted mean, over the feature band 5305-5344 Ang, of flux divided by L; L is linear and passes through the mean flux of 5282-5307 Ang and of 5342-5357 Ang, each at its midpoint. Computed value 0.01 mag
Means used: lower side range 11.9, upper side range 12.1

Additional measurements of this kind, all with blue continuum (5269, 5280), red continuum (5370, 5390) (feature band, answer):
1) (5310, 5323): -0.072 mag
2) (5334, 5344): -0.036 mag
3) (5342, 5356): -0.035 mag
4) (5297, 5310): -0.086 mag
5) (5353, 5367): -0.071 mag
